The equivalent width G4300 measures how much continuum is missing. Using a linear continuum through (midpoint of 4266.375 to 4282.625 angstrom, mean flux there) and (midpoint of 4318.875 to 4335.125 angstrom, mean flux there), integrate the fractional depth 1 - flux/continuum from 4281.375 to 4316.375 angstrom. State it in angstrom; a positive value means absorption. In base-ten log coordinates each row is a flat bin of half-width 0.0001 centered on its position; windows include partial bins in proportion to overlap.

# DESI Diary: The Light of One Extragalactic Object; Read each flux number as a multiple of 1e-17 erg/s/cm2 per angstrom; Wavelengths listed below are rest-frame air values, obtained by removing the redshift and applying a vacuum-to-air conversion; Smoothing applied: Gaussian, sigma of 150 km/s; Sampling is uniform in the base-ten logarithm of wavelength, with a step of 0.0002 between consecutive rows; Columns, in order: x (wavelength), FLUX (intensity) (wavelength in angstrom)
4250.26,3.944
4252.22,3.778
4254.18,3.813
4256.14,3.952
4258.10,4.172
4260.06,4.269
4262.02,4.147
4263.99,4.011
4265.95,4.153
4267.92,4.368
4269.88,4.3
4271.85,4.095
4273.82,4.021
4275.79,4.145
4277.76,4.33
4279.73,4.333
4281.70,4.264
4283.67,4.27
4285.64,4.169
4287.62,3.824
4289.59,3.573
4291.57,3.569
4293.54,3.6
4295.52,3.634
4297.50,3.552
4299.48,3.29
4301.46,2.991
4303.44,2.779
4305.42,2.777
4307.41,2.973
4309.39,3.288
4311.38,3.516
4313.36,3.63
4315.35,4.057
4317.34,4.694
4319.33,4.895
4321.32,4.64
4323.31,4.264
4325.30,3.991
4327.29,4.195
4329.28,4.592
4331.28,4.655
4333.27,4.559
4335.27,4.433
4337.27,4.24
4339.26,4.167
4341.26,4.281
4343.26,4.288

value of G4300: 6.5 angstrom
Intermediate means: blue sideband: 4.23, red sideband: 4.46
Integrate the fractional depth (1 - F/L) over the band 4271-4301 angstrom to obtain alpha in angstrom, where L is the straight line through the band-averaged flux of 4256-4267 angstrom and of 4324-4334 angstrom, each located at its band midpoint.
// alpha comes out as 2.3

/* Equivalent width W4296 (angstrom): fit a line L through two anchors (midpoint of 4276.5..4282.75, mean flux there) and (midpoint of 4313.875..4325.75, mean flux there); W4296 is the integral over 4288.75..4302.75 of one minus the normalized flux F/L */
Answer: 2.9 angstrom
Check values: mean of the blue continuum 4.3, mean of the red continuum 4.41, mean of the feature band 3.44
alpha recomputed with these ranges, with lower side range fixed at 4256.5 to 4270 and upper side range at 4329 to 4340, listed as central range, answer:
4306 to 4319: 1.89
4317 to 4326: -0.22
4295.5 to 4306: 2.86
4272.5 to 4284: 0.05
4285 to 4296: 1.45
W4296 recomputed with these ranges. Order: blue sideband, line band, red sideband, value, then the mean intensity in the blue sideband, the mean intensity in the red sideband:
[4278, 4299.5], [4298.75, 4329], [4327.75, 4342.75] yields 3.0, 3.87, 4.41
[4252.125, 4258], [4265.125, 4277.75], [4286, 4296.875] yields -1.3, 3.91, 3.67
